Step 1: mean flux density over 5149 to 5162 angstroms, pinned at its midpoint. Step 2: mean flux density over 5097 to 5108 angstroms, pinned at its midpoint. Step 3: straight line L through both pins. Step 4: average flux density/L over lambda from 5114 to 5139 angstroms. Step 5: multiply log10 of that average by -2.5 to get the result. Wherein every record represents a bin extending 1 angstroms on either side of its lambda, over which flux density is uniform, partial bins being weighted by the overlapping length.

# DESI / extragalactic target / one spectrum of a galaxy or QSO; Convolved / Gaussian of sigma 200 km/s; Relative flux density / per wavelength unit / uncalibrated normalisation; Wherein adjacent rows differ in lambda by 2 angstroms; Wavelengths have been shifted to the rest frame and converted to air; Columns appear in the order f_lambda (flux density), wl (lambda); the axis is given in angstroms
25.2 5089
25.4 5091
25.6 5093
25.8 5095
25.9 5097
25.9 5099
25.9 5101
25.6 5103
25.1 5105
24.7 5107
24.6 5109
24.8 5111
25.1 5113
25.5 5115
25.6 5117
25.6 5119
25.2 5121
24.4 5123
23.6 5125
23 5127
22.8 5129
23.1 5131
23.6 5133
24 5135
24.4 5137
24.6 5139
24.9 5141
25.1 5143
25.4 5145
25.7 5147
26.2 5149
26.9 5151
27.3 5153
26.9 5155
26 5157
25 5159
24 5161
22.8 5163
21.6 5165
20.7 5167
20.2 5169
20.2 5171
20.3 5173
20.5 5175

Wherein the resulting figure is 0.064 mag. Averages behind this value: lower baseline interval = 25.5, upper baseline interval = 26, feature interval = 24.2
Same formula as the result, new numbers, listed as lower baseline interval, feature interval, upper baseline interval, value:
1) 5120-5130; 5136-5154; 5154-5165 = -0.06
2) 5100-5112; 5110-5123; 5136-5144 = -0.01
